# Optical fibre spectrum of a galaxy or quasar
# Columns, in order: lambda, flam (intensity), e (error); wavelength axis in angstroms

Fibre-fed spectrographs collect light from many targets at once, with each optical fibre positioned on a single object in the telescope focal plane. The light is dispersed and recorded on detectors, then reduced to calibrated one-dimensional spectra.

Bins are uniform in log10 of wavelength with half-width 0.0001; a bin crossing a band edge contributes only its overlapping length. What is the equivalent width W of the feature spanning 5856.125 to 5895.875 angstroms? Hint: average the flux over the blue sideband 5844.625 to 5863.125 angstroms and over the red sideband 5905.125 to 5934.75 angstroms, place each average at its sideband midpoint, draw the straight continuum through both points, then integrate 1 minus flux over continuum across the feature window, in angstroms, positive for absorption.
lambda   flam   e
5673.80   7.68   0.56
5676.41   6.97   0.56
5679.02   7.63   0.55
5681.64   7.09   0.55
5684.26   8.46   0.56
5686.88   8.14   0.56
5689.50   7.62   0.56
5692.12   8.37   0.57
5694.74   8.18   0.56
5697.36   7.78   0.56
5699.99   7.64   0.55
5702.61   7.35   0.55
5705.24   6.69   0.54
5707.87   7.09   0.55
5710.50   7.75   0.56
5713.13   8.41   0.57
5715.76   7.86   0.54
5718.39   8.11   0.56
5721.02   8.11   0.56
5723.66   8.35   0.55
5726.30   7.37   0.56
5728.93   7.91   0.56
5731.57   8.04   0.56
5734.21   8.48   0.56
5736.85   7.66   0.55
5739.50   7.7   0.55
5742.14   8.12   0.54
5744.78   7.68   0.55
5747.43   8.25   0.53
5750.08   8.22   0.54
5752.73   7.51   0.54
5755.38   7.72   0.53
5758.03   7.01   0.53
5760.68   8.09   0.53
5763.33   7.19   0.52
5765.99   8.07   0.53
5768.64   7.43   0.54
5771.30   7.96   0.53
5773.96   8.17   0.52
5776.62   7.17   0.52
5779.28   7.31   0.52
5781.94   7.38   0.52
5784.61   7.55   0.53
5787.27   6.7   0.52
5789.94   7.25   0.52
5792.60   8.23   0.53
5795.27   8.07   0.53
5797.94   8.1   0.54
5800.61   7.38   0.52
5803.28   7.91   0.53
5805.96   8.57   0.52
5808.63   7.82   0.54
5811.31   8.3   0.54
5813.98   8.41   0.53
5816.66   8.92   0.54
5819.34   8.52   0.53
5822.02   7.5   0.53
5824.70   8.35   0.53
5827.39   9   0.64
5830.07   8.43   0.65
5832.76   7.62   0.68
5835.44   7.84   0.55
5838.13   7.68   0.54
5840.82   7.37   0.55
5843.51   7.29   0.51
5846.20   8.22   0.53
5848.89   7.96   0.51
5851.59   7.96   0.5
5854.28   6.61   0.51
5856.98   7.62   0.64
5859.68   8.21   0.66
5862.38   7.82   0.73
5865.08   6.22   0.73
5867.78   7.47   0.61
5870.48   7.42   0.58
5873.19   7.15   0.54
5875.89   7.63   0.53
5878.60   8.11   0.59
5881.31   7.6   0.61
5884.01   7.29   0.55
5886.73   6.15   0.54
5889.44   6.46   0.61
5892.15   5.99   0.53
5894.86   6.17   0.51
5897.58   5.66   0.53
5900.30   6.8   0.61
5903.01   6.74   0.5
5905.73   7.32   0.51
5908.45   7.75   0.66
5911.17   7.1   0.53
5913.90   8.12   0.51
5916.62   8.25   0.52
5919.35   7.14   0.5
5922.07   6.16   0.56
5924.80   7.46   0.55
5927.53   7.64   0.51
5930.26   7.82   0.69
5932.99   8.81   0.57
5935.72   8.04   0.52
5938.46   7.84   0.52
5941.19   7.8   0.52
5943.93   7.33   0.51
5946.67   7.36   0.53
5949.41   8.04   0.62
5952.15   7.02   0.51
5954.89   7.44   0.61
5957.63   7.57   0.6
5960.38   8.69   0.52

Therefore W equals 2.9 angstroms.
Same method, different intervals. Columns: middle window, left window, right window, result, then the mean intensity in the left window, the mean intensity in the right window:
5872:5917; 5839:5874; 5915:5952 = 3.1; 7.49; 7.65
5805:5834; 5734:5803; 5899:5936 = -2.6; 7.7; 7.5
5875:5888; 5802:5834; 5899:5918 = 0.6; 8.28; 7.44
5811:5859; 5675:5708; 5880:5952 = -3.7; 7.63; 7.26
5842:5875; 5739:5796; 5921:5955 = 0.6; 7.67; 7.61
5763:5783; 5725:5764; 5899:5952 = 0.4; 7.81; 7.54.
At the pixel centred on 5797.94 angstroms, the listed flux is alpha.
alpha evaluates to 8.1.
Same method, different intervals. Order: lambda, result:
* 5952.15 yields 7.02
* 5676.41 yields 6.97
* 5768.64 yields 7.43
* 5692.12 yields 8.37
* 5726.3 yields 7.37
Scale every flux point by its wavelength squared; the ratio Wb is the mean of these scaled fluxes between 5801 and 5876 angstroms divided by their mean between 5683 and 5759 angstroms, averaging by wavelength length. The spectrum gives 1.0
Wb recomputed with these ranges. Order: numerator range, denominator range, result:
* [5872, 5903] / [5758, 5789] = 0.94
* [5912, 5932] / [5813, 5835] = 0.94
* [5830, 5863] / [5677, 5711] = 1.06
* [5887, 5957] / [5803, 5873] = 0.95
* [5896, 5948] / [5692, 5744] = 1.02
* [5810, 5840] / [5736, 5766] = 1.09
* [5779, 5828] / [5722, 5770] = 1.04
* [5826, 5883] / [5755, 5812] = 1.02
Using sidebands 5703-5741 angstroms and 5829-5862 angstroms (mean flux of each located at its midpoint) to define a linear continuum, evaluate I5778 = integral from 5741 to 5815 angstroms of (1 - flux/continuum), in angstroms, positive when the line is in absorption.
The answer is 0.1 angstroms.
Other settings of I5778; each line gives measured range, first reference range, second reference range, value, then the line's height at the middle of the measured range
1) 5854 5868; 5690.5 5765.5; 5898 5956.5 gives 0.43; 7.6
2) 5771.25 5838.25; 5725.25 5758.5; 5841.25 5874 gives -2.45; 7.66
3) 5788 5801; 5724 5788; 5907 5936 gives -0.15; 7.7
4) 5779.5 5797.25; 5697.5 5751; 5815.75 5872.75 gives 0.62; 7.81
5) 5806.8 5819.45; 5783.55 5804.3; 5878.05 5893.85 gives -1.53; 7.48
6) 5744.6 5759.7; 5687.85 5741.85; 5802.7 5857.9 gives 0.27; 7.89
